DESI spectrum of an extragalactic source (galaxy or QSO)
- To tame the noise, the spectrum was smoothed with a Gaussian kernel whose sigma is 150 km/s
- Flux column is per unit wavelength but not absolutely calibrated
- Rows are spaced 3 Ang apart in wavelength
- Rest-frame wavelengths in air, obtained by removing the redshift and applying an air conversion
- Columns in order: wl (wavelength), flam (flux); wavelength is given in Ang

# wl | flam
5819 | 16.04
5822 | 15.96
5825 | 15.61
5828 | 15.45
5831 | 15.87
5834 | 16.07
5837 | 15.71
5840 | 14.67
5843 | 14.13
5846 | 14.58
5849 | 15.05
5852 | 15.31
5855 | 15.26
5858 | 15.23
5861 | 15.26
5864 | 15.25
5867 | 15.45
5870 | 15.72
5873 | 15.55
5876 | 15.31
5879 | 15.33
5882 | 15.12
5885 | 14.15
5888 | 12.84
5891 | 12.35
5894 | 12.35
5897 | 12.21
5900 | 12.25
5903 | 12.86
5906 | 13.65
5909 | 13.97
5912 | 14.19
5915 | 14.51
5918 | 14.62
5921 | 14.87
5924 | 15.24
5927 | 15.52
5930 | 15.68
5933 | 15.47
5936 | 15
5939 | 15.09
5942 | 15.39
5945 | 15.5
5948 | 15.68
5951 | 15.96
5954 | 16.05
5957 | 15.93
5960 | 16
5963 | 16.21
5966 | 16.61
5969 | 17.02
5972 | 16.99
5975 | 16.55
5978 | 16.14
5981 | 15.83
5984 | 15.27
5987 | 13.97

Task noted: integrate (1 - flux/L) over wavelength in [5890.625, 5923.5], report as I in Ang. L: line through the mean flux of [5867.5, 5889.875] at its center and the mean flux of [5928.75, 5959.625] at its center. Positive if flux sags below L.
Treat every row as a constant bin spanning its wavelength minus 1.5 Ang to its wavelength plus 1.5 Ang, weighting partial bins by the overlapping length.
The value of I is 3.6 Ang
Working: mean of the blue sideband 14.8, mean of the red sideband 15.6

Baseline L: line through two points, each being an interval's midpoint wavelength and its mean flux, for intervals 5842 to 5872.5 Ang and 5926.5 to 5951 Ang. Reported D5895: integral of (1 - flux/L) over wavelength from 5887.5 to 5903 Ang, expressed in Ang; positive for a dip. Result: 2.9 Ang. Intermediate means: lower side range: 15.2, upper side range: 15.4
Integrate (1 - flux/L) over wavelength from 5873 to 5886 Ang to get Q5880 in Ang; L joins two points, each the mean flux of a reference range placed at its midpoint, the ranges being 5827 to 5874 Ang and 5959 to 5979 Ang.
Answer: 0.4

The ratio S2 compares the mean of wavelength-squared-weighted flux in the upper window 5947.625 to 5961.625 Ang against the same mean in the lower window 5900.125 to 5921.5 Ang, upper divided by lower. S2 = 1.2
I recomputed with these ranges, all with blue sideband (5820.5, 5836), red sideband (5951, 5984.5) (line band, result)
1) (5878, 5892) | 1.8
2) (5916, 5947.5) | 1.7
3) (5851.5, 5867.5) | 0.6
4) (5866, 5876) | 0.2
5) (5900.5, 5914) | 2.1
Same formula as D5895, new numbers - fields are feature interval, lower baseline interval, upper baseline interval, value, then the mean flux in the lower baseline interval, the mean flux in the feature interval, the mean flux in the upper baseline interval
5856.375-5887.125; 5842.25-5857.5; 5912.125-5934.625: -0.45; 14.9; 15.2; 15.1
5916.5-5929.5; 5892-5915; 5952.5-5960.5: -0.83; 13.1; 15.1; 16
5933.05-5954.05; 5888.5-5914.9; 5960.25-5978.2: -0.34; 13.1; 15.5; 16.6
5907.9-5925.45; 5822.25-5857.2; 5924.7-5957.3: 1.02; 15.3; 14.6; 15.5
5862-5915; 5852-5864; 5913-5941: 3.95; 15.3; 14.1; 15.1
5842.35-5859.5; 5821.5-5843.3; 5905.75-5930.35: 0.39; 15.5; 15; 14.7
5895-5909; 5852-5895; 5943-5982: 2.14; 14.7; 12.9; 16.2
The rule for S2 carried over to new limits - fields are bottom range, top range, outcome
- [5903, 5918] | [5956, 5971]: 1.19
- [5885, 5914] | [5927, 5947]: 1.19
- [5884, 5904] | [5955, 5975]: 1.33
